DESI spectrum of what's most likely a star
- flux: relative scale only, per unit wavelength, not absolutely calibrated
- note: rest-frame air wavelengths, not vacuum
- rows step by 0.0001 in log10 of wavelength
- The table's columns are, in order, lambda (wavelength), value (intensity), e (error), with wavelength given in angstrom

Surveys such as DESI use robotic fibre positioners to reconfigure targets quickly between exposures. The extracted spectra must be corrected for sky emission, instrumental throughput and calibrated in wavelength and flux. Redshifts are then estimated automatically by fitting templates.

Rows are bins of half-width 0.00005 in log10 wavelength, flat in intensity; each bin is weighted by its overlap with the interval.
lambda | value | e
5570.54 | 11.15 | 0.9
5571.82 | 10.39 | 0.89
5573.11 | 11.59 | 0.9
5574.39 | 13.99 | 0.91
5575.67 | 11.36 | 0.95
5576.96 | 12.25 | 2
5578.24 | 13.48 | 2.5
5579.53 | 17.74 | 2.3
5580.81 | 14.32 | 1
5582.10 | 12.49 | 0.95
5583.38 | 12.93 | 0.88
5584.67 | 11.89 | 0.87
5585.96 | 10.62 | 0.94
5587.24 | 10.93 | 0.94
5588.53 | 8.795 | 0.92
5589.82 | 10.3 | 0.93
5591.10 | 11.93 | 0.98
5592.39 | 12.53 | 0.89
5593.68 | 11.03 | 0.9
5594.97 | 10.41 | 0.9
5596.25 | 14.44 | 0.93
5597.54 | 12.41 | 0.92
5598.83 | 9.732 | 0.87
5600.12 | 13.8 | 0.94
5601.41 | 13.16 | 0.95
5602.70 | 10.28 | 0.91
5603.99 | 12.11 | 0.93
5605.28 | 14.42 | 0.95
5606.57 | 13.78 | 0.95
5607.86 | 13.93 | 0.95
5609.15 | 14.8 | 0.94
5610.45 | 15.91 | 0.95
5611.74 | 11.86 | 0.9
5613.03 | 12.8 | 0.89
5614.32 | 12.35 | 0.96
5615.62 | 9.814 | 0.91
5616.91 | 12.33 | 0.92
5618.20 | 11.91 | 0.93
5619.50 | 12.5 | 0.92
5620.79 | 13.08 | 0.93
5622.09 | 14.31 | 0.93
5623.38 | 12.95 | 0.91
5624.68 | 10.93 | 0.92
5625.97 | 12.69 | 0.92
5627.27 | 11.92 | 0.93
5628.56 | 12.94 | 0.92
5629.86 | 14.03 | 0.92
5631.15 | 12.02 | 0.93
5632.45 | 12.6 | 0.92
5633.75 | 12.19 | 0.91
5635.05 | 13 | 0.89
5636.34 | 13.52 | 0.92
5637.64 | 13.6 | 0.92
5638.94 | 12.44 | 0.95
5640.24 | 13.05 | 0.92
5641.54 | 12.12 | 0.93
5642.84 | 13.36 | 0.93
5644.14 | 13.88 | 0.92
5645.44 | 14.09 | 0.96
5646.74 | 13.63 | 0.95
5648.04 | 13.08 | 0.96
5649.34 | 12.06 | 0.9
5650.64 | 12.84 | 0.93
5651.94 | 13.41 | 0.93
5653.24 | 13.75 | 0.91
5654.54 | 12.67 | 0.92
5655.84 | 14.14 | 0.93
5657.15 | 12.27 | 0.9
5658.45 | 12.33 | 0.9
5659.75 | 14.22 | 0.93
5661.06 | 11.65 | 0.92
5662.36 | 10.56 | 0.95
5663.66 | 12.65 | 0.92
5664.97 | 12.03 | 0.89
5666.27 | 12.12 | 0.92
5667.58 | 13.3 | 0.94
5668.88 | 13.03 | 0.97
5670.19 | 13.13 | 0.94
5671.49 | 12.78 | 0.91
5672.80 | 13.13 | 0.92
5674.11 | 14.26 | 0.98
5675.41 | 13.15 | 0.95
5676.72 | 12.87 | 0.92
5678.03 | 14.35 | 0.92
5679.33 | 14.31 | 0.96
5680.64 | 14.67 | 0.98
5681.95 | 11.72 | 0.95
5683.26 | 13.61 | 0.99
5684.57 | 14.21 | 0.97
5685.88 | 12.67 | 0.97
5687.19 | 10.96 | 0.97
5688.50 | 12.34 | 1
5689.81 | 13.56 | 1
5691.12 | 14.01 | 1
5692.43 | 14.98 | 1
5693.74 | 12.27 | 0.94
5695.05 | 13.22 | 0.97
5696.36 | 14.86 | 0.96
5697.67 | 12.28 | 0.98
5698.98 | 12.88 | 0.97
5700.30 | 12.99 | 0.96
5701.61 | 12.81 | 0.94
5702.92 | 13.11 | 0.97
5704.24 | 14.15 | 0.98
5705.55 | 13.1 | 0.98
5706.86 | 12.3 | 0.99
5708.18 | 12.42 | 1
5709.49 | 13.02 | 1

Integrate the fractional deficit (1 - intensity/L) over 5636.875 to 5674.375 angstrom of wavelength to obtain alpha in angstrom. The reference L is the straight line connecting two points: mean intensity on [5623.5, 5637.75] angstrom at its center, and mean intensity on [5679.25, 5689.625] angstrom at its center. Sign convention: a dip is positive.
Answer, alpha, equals -0.4 angstrom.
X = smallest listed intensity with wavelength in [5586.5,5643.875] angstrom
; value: 8.795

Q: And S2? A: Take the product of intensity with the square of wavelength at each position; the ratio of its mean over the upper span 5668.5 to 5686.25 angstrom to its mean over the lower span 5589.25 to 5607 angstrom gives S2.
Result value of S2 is 1.1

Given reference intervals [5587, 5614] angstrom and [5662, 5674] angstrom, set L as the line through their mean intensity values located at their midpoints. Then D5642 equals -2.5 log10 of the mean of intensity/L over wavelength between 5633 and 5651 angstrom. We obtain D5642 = -0.04 mag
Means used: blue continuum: 12.4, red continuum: 12.6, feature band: 13.1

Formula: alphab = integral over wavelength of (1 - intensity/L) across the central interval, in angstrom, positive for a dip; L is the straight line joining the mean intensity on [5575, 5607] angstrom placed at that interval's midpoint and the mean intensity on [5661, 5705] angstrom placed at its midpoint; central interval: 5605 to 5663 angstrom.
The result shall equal -1.19 angstrom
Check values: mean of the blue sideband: 12.3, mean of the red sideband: 13.1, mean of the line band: 12.9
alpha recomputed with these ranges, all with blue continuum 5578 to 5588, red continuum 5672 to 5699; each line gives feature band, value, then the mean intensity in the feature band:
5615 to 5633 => 0.95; 12.4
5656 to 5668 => 0.78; 12.4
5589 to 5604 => 1.42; 11.8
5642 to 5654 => -0.09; 13.3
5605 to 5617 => -0.11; 13.2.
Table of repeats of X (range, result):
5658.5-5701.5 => 10.56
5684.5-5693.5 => 10.96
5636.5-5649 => 12.12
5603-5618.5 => 9.814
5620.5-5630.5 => 10.93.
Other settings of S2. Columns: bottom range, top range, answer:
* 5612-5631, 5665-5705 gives 1.09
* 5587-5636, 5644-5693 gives 1.08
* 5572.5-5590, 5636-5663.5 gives 1.07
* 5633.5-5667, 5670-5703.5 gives 1.04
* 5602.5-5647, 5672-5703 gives 1.05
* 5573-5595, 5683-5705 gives 1.13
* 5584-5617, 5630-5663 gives 1.08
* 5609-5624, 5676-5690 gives 1.05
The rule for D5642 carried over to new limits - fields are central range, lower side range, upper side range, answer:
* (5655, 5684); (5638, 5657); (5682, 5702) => 0.01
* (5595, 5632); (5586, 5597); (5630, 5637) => -0.06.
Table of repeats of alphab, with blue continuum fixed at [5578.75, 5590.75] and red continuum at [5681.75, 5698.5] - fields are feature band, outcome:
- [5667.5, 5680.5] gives -0.5 angstrom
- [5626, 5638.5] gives -0.2 angstrom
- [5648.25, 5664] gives 0.2 angstrom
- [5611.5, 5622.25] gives 0.2 angstrom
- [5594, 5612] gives -0.8 angstrom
